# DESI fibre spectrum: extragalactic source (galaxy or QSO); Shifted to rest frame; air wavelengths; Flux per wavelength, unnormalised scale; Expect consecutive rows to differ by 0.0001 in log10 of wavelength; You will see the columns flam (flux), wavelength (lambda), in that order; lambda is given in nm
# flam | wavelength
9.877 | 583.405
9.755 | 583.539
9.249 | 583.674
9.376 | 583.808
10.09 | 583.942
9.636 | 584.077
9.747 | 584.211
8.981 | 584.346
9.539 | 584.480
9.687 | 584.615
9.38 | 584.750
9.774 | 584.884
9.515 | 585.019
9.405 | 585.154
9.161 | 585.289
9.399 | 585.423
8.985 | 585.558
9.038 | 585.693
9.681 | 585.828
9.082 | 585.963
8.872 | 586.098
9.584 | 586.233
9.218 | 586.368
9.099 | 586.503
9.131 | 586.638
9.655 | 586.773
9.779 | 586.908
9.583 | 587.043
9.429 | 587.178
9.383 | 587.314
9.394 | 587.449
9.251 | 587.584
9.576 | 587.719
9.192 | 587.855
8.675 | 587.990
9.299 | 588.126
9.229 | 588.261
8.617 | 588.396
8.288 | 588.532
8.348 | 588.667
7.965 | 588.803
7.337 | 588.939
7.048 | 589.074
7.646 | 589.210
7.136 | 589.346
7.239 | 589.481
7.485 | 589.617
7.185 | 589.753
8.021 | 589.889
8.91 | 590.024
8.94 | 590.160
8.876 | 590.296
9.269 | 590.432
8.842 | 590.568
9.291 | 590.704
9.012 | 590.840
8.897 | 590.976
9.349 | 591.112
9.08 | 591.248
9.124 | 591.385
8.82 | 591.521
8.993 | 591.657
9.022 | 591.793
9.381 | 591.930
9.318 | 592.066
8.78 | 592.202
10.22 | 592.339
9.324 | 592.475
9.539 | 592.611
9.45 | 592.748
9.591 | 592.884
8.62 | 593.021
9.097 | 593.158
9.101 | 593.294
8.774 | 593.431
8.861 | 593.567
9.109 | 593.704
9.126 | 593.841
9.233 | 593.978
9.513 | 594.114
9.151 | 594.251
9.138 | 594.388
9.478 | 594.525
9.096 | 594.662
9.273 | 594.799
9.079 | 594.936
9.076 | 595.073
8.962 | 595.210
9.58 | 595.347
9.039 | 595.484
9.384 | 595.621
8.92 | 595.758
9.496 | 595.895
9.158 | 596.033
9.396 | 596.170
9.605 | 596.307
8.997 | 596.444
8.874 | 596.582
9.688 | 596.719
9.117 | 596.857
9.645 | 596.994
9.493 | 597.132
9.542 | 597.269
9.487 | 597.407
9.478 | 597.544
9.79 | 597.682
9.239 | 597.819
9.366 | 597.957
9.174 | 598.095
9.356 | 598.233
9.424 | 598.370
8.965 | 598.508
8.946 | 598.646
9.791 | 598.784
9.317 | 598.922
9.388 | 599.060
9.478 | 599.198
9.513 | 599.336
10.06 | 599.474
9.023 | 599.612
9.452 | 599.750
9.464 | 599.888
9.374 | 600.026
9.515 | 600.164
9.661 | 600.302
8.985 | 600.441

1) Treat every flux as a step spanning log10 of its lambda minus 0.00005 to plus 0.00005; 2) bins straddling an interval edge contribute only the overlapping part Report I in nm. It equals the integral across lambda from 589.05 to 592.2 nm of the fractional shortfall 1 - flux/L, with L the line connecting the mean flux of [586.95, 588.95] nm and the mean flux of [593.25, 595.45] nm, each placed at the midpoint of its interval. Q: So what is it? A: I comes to 0.16 nm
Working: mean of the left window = 8.96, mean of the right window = 9.16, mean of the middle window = 8.59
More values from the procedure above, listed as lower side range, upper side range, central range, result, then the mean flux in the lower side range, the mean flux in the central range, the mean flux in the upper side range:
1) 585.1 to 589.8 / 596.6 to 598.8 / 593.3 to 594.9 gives 0.00 nm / 8.79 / 9.15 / 9.38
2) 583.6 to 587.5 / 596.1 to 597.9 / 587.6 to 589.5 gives 0.22 nm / 9.41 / 8.31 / 9.41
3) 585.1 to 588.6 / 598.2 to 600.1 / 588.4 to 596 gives 0.37 nm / 9.23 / 8.85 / 9.4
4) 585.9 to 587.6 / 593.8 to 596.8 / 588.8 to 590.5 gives 0.25 nm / 9.35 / 7.93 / 9.24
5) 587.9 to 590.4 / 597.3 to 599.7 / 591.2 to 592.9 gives -0.15 nm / 8.15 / 9.27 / 9.4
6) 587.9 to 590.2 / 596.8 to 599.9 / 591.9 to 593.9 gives -0.14 nm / 8.08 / 9.22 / 9.41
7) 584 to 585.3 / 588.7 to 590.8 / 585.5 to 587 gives -0.04 nm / 9.49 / 9.29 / 8.1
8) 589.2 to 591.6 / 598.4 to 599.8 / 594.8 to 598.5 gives -0.07 nm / 8.53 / 9.32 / 9.39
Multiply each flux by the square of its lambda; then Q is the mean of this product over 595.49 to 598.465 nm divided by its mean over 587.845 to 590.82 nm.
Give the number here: 1.16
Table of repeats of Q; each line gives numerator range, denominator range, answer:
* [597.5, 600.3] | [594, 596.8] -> 1.03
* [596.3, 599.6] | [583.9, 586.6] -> 1.05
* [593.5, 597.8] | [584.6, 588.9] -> 1.04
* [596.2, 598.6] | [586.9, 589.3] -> 1.11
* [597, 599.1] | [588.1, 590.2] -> 1.21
